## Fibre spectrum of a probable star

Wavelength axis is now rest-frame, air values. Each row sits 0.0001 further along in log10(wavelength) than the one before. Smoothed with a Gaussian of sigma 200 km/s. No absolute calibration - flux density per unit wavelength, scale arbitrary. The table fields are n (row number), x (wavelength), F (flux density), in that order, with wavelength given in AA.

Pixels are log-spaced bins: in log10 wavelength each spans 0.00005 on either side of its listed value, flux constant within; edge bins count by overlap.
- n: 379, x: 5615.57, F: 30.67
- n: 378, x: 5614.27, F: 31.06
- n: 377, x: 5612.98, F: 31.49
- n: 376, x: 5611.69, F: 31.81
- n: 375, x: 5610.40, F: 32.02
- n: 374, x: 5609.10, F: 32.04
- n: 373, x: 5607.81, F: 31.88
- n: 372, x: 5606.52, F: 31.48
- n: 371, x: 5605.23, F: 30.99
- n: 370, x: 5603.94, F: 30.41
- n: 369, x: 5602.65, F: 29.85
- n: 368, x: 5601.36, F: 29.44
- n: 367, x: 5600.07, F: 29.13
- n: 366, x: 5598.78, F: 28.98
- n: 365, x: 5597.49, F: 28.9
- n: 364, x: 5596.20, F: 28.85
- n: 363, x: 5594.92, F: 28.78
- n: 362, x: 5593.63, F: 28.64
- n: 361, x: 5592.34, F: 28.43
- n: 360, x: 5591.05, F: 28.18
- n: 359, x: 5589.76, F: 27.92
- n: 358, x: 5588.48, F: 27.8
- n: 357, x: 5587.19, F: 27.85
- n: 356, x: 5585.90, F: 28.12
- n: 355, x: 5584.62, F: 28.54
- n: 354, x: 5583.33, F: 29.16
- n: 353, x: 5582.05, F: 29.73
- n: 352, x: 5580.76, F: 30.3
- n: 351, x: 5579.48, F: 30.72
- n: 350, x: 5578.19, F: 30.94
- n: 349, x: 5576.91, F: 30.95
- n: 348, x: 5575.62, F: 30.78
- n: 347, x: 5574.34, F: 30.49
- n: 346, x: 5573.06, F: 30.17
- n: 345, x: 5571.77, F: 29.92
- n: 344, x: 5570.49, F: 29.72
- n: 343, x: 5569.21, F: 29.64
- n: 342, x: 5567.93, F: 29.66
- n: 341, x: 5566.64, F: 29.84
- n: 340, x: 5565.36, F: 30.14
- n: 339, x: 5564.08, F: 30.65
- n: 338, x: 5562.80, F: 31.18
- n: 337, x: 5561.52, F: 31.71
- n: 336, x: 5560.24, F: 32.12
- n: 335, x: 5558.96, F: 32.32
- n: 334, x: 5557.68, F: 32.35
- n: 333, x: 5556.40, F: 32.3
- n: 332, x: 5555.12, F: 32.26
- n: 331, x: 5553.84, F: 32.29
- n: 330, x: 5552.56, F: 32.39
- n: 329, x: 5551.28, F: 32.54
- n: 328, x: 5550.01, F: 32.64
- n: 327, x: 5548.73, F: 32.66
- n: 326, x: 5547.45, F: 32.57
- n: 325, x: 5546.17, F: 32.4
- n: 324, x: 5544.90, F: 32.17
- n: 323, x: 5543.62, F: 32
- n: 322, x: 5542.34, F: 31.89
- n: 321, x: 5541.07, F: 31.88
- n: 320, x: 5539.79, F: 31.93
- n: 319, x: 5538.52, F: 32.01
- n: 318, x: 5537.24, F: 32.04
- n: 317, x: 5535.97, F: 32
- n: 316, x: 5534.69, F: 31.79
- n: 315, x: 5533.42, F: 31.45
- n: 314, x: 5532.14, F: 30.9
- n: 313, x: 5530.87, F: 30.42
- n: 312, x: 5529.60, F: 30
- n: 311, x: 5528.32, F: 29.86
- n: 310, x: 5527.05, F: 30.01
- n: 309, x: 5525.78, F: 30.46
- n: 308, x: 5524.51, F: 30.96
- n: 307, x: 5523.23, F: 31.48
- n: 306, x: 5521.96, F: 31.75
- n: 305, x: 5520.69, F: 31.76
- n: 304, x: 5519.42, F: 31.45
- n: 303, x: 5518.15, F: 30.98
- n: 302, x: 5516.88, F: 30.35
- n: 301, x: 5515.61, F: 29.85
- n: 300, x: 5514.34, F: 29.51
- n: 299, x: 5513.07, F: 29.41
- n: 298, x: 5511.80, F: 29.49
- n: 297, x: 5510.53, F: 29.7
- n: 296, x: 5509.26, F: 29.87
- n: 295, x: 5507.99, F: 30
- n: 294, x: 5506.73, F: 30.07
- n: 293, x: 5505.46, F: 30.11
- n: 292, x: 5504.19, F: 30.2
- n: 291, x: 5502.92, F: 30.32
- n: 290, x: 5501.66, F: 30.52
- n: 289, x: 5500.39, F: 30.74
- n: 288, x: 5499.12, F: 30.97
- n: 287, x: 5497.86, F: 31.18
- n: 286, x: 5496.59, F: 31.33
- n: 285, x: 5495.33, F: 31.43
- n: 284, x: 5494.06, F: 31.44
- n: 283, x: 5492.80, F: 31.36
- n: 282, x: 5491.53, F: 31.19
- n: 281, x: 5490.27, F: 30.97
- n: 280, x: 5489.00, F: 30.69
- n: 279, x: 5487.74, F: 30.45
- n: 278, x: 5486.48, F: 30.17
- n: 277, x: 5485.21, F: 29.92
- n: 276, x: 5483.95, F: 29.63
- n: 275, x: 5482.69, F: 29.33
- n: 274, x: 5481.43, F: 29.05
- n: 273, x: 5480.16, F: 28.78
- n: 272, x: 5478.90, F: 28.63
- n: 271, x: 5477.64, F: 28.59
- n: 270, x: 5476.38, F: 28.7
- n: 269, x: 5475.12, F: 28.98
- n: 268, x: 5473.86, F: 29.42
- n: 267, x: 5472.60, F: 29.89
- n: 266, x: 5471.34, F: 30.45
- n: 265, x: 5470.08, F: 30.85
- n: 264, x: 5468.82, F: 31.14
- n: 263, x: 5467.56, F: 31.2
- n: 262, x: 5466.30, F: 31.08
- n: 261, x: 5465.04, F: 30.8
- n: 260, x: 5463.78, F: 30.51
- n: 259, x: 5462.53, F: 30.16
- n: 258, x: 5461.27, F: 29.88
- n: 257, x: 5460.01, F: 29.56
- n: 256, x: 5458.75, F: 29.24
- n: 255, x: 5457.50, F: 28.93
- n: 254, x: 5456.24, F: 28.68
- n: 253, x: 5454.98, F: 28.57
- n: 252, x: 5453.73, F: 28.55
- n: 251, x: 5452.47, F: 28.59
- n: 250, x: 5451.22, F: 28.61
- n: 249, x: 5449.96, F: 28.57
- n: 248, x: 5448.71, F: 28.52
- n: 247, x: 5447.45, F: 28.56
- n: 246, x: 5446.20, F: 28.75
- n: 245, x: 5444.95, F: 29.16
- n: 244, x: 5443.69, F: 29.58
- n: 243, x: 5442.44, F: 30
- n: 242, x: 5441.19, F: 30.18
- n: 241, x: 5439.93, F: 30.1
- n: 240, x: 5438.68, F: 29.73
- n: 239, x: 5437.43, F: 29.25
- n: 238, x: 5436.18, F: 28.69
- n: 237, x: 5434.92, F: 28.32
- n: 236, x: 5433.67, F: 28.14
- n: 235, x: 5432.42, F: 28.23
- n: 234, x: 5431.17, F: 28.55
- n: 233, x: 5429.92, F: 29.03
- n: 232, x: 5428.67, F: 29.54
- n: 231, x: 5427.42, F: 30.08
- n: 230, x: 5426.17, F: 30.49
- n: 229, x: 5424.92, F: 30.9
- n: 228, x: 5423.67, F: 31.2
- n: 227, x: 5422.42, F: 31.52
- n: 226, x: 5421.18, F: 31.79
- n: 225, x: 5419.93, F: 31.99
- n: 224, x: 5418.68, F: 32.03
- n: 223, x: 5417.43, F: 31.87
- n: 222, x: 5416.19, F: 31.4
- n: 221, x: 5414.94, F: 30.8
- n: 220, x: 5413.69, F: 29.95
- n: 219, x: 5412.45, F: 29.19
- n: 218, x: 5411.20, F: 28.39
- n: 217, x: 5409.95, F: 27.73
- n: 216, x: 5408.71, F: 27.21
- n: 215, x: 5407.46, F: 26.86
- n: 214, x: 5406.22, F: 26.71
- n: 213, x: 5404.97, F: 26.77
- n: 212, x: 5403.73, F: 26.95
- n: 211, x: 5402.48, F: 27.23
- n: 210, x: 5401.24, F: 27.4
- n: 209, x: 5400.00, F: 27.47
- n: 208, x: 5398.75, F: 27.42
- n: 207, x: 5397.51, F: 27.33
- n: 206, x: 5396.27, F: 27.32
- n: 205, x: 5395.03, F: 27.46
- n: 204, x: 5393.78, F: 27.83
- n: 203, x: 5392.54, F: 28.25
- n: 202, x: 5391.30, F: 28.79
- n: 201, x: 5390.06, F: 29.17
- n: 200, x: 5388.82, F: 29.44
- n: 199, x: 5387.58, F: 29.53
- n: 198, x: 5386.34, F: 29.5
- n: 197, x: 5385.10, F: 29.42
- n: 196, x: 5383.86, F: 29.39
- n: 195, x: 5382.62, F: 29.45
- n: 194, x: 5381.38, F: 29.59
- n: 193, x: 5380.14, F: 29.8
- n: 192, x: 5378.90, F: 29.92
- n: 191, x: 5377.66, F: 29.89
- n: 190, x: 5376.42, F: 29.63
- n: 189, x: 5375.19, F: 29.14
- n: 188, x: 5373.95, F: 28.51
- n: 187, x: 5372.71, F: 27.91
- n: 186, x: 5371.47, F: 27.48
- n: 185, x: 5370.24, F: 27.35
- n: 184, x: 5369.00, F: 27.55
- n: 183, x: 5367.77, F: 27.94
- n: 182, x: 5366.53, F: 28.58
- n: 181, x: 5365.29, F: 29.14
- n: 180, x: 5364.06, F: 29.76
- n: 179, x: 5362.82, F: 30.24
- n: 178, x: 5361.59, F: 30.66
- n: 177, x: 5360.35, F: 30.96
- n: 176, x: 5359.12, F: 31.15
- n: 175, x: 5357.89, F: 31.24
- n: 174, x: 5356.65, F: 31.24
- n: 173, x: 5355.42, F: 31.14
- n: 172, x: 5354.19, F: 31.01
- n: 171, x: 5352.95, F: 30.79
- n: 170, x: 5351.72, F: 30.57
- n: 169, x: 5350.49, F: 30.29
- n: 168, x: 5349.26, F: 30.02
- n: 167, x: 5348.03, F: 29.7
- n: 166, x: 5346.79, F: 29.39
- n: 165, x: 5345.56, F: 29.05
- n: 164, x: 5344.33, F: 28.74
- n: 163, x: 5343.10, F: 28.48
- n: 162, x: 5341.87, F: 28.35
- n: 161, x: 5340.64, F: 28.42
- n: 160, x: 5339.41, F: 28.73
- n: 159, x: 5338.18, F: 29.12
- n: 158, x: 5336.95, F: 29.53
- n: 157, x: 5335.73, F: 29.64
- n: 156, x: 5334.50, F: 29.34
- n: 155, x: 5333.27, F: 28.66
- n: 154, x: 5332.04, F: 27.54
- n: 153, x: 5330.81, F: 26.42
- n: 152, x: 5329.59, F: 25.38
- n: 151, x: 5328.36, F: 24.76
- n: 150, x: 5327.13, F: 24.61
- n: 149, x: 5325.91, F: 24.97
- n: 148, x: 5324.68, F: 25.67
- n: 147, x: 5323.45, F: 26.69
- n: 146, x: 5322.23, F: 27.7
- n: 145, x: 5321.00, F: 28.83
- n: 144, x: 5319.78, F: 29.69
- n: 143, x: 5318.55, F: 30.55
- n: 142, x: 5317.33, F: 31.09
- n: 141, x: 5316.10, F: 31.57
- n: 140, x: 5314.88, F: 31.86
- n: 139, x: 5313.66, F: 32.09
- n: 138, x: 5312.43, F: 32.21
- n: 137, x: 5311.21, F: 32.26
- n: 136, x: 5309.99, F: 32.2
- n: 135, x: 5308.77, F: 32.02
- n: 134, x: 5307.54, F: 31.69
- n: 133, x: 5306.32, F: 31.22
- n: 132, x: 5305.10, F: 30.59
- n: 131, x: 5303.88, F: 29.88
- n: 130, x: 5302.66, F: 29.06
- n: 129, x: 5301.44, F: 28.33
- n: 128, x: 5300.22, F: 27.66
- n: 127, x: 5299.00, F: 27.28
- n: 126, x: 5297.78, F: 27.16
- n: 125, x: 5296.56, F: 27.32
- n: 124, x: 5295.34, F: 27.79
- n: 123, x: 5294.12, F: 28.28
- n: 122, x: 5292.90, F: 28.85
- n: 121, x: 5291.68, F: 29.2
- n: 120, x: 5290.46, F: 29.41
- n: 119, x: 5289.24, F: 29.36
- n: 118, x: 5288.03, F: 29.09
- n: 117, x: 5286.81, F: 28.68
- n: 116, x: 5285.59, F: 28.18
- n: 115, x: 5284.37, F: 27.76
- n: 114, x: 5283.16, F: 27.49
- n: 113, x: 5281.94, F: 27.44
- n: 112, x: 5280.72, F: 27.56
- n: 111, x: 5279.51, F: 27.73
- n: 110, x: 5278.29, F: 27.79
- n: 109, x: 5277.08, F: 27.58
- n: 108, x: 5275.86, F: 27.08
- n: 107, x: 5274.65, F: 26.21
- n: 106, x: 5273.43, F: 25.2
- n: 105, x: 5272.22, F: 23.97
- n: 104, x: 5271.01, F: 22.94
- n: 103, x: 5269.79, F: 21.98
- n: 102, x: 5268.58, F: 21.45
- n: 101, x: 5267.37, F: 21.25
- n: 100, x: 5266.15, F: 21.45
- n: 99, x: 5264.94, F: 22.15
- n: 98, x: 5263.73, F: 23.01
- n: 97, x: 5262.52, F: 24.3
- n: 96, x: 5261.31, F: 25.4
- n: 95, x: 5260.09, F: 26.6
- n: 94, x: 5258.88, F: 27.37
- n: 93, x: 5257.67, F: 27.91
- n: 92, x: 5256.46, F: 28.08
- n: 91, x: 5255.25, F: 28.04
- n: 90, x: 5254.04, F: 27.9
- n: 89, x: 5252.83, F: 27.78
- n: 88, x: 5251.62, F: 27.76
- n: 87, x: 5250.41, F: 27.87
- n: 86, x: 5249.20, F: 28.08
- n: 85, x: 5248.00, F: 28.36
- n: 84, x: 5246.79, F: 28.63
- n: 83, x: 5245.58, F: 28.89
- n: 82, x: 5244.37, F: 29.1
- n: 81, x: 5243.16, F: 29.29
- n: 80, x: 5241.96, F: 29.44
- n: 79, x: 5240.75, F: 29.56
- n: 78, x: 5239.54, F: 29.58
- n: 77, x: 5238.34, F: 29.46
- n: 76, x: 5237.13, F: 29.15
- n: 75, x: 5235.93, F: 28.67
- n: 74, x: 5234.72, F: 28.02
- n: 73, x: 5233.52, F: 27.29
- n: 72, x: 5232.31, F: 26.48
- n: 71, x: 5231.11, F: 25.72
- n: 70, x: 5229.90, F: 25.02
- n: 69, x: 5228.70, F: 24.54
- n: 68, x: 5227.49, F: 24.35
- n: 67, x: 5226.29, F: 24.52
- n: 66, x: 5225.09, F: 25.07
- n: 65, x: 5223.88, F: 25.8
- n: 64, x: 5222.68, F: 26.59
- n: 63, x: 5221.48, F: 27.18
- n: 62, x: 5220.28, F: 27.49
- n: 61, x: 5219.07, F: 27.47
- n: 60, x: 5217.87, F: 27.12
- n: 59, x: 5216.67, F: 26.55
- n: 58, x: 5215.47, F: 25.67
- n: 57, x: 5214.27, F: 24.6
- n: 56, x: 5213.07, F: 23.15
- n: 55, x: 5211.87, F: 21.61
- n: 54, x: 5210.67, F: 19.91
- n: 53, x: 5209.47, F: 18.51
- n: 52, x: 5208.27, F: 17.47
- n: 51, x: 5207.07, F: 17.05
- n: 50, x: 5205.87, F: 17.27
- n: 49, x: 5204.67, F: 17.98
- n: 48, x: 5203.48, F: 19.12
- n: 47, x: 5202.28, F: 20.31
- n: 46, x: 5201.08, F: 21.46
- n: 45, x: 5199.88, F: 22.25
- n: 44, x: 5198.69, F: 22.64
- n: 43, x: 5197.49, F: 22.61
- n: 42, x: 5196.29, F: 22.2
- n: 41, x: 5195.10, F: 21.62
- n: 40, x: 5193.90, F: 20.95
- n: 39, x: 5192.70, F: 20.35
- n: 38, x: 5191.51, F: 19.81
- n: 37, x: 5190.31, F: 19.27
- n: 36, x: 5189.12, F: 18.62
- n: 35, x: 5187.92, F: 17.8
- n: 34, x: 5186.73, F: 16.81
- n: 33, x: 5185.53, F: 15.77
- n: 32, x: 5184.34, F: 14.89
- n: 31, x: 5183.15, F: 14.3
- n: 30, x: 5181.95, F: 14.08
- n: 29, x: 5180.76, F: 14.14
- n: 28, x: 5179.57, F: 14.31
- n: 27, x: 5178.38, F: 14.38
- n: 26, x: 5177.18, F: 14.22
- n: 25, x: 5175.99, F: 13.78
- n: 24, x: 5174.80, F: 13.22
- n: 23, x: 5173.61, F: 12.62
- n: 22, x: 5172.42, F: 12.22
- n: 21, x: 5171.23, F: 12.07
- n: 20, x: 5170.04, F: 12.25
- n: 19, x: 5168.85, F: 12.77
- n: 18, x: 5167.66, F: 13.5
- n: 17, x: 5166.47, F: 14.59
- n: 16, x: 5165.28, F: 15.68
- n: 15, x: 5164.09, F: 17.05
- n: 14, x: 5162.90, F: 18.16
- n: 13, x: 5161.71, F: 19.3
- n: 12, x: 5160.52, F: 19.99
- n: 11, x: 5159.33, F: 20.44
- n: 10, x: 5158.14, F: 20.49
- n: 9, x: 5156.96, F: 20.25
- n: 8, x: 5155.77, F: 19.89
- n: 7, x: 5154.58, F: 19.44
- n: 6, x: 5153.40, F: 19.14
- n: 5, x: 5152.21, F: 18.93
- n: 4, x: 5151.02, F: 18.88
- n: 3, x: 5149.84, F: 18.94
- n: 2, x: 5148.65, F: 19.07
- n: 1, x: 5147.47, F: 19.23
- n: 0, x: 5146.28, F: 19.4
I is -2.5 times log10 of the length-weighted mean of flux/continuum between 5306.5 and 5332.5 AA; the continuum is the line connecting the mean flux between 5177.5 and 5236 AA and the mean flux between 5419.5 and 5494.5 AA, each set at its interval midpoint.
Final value -0.16 mag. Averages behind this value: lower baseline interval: 21.5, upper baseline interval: 29.7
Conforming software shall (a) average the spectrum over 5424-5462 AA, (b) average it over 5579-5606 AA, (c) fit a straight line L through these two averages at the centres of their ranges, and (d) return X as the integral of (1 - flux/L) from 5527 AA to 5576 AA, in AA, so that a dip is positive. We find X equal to -3.82 AA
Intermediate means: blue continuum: 29.2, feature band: 31.4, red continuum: 29.1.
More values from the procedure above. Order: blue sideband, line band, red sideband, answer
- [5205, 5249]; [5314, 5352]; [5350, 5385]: 0.1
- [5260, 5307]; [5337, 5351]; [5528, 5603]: -0.8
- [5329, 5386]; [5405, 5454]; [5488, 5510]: 0.9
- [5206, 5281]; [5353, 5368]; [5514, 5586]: -1.4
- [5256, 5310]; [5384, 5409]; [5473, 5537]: 0.7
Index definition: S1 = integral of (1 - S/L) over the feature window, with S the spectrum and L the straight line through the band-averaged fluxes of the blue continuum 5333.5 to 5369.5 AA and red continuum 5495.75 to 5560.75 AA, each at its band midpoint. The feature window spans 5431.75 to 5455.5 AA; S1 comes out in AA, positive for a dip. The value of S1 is 1.2 AA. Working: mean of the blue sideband 29.7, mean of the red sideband 31.2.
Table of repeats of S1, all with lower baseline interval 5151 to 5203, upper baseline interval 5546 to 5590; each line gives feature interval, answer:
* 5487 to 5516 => -2.1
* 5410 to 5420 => -1.9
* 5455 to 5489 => -2.9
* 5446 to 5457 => -0.8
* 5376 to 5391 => -3.1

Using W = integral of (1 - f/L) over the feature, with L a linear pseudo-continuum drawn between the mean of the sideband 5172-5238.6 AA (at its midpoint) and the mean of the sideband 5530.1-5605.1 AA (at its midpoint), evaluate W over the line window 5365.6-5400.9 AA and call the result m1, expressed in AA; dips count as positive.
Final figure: -3.9 AA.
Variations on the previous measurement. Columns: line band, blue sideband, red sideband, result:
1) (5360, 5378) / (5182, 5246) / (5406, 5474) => -0.9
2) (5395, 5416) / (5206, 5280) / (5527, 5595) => 0.3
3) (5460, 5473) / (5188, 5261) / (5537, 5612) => -0.8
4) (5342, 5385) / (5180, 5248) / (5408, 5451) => -3.0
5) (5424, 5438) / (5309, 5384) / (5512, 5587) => 0.3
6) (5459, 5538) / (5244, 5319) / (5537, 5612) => -1.3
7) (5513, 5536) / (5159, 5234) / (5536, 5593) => -0.9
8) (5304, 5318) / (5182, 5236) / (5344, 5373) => -2.2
